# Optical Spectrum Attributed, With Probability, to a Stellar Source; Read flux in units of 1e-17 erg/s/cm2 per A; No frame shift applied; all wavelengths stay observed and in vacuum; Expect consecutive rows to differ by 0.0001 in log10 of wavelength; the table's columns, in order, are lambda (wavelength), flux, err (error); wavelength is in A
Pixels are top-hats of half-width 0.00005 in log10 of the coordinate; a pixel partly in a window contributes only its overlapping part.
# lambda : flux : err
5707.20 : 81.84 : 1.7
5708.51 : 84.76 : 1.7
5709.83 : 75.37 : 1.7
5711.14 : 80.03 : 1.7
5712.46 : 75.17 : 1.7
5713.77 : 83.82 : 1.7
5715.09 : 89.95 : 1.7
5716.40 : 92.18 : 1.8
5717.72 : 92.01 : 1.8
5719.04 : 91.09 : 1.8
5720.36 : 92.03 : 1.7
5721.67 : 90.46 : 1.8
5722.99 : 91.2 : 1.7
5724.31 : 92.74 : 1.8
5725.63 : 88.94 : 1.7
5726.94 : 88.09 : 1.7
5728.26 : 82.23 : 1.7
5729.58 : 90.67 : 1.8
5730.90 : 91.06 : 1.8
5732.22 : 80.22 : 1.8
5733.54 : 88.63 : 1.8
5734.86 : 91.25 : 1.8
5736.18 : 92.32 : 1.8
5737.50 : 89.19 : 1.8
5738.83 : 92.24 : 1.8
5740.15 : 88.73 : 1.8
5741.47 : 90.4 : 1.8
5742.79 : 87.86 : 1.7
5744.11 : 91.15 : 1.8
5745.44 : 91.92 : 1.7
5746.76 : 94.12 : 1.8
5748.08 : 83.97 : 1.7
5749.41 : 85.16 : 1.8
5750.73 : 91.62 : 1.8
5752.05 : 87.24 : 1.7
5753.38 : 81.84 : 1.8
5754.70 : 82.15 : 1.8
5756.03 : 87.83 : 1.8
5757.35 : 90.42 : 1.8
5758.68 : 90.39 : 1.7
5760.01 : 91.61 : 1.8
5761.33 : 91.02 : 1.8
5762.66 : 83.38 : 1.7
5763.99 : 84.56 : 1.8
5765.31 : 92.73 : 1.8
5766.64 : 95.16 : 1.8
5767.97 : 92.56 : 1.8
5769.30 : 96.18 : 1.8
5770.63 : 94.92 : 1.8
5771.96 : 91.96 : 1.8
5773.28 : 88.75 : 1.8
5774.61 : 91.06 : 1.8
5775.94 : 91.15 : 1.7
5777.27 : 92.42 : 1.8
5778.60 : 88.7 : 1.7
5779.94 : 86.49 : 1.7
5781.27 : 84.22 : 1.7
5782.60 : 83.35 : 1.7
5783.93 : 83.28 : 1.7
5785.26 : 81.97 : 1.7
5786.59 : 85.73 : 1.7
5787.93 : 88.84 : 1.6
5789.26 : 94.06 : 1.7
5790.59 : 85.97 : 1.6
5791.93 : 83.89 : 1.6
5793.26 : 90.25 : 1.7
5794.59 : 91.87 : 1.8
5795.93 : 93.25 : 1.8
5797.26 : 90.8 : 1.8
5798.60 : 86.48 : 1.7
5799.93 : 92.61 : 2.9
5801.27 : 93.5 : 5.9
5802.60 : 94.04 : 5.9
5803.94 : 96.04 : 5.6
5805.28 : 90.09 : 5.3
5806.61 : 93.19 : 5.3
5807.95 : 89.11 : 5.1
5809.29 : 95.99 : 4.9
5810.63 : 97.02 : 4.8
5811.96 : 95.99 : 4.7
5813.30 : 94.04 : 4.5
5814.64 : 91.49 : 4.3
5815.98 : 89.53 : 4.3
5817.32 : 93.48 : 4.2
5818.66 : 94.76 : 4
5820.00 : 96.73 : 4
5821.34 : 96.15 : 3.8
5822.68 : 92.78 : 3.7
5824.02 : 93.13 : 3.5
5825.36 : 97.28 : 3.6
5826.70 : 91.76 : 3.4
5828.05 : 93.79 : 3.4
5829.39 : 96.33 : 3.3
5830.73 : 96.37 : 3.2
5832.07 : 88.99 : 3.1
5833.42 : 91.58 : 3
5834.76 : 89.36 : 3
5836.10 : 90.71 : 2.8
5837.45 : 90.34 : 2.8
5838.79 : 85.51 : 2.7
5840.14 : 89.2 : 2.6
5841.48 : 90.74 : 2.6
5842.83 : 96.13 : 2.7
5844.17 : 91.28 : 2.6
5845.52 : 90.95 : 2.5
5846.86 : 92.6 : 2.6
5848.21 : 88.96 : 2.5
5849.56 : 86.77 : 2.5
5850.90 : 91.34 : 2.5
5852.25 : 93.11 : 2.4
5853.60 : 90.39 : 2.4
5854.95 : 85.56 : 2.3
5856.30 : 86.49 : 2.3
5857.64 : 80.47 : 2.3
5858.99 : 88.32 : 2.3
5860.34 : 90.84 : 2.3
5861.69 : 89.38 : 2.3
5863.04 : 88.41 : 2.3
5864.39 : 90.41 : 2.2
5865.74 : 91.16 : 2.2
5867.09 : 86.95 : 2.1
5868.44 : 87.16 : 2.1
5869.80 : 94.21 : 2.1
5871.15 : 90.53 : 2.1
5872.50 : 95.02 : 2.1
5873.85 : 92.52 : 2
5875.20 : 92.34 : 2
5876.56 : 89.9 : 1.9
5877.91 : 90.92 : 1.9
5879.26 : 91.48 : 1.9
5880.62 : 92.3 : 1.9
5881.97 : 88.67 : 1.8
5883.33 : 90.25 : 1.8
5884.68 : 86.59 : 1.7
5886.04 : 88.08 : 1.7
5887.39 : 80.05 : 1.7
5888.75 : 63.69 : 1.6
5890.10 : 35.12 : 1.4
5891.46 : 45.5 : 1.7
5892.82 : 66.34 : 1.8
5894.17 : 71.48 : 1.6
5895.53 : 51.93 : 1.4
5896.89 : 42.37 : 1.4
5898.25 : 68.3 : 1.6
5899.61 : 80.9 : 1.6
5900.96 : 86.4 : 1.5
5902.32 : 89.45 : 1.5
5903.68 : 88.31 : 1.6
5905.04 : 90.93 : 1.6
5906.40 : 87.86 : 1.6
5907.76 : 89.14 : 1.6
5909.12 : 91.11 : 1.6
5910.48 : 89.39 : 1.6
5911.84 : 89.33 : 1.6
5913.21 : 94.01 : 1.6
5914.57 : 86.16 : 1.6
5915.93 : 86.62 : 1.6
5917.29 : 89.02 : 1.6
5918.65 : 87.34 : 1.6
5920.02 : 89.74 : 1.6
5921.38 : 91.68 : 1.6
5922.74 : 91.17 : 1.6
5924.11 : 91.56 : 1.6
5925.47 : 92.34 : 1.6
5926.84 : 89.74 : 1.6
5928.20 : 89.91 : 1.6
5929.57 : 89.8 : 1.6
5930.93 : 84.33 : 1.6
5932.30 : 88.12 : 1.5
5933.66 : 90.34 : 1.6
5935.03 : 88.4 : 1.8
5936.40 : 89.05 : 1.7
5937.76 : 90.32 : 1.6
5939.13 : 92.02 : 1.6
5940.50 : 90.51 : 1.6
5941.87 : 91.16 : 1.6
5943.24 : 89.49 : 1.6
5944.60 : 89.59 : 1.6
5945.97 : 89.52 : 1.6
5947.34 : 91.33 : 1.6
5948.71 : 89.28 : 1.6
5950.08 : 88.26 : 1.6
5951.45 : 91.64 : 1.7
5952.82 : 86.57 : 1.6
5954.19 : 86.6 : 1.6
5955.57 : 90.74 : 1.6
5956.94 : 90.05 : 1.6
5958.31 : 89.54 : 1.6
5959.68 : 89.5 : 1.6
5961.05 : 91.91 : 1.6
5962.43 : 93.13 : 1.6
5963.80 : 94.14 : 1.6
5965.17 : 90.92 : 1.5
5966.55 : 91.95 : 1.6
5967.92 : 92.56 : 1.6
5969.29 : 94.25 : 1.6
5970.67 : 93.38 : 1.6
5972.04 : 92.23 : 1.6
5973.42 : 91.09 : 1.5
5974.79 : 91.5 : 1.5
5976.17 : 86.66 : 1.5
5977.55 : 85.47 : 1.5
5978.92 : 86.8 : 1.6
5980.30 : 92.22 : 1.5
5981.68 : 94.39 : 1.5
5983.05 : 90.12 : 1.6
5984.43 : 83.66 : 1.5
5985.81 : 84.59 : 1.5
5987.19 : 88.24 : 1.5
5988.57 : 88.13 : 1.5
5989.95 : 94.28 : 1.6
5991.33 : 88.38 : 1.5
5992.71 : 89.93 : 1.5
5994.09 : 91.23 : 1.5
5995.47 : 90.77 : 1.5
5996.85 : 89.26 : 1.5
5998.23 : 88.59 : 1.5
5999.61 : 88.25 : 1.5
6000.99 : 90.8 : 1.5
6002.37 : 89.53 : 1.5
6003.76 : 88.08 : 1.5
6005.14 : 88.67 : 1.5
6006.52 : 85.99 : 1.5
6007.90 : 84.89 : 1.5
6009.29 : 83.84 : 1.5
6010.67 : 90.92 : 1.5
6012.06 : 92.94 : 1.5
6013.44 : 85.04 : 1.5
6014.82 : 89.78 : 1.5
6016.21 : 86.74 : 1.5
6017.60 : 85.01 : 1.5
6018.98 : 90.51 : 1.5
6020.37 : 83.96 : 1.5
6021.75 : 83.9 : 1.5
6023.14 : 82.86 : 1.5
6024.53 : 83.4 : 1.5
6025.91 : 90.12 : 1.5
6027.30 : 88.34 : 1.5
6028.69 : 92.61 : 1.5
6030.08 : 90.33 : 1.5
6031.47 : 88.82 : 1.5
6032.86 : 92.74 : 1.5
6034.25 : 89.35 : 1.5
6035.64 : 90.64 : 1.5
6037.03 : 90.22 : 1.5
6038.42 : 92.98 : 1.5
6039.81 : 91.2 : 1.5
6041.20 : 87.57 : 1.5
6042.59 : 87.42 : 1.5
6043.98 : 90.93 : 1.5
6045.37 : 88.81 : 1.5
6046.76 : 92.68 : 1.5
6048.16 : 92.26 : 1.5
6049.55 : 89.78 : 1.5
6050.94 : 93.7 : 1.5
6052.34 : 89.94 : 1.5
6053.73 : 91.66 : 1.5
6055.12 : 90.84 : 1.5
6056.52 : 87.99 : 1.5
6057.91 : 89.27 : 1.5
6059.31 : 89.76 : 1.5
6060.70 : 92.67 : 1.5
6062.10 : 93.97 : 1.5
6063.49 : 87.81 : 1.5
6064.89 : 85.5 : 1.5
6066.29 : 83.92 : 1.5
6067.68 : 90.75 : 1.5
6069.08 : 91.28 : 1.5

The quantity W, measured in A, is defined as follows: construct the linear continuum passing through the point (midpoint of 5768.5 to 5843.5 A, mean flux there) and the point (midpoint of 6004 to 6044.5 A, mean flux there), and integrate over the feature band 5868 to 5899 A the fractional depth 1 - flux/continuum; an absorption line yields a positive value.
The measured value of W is 4.2 A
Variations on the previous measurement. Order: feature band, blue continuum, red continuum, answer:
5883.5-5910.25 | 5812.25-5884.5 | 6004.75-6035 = 4.7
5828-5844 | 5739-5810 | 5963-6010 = -0.3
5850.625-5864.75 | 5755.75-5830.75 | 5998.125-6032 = 0.3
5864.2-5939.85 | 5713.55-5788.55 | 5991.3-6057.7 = 3.8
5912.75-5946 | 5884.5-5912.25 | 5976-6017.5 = -4.4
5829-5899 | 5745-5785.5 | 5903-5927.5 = 3.8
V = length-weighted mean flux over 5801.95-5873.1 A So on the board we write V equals 91.5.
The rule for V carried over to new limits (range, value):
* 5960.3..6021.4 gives 89.4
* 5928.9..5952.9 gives 89.5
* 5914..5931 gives 89.4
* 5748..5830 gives 90.6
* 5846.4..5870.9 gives 89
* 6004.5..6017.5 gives 87.5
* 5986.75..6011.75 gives 88.9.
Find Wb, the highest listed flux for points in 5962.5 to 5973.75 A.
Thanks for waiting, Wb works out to 94.25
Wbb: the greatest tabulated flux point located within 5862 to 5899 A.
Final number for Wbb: 95.02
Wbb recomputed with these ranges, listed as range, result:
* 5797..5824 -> 97.02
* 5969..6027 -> 94.39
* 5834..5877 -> 96.13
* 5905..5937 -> 94.01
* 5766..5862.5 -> 97.28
